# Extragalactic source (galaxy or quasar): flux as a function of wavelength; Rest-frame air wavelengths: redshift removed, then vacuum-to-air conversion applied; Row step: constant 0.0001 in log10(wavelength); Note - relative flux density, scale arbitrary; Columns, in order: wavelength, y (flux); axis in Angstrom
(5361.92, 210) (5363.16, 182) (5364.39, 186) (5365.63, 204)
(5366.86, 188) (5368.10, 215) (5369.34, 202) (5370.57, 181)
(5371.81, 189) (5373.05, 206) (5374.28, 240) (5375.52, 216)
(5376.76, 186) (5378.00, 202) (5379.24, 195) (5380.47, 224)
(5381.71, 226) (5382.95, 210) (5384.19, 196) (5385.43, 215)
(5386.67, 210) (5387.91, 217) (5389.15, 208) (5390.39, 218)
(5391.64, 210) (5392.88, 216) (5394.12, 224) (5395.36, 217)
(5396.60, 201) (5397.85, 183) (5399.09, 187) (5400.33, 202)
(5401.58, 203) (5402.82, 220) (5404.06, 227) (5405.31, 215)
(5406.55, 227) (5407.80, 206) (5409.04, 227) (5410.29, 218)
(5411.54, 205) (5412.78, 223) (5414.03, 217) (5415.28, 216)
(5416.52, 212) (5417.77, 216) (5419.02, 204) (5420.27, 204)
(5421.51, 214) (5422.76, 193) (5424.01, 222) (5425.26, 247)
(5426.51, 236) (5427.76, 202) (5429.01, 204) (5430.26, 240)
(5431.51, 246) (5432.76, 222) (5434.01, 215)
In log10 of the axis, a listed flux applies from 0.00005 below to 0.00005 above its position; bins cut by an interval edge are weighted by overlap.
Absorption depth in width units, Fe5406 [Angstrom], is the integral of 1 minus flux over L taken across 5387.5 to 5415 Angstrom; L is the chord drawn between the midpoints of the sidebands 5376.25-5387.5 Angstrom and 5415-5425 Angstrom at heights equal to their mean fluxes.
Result -0.4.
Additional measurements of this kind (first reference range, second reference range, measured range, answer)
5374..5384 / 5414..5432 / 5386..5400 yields 0.3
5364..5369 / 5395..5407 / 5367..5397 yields -0.9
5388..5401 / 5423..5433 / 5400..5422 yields 0.2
